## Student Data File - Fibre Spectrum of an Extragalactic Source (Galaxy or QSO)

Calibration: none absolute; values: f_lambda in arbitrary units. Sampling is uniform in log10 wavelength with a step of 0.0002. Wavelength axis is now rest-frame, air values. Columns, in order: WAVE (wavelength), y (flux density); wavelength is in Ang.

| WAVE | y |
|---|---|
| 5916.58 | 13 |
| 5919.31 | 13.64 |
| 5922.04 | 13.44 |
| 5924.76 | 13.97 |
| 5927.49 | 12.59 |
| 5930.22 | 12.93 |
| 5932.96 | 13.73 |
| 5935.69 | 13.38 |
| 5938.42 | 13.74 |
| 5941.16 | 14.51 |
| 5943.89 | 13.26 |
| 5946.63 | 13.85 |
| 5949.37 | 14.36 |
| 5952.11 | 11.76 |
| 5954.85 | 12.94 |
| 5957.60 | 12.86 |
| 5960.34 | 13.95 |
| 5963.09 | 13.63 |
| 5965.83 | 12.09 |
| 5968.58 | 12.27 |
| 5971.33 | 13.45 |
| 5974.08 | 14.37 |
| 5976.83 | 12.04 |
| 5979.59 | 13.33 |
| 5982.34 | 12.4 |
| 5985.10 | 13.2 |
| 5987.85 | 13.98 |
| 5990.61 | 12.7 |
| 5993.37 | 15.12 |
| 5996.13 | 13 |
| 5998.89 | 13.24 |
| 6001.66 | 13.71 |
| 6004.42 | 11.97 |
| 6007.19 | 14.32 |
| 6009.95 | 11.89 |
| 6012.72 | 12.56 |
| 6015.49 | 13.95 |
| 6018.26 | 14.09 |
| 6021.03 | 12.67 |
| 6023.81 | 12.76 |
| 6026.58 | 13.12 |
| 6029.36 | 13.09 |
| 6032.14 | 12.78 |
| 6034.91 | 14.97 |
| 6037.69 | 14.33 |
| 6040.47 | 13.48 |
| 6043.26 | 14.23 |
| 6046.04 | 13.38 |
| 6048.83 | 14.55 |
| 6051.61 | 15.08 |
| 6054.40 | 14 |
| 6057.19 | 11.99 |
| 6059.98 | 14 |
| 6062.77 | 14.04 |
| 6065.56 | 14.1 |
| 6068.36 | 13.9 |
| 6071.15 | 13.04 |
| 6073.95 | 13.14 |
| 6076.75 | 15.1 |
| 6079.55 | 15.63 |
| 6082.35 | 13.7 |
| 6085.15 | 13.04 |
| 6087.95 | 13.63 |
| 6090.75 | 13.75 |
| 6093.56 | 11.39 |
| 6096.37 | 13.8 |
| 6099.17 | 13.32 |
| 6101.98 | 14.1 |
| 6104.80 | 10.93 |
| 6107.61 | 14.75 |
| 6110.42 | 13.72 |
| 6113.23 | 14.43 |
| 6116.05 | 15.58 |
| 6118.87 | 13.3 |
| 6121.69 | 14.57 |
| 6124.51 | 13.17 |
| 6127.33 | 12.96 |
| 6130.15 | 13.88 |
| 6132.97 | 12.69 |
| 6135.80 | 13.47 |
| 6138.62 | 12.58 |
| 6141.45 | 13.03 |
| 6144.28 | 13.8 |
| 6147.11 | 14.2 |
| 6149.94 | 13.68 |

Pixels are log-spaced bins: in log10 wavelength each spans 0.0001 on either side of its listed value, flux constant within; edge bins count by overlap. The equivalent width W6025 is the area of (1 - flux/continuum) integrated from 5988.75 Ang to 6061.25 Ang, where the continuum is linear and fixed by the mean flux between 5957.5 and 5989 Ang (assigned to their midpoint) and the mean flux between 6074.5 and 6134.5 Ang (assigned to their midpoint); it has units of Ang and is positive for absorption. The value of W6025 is -0.82 Ang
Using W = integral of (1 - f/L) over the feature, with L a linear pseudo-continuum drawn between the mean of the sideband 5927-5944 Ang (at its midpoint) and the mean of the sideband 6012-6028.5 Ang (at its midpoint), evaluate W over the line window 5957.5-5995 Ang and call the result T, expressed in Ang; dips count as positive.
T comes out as 0.3 Ang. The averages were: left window 13.5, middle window 13.3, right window 13.2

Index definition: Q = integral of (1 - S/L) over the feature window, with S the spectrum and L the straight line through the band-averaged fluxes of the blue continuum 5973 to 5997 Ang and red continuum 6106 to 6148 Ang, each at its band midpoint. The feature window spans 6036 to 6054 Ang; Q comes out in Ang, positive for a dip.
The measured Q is -0.90 Ang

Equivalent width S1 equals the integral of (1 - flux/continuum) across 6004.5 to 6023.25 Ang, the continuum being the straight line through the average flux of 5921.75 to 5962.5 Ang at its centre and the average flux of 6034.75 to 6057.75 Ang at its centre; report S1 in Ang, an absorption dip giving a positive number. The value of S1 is 0.9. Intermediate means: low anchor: 13.4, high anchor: 14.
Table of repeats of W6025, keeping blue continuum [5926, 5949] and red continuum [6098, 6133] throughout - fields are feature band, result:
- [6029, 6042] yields -0.2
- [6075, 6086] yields -0.6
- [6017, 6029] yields 0.4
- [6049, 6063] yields -0.2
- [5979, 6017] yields 1.0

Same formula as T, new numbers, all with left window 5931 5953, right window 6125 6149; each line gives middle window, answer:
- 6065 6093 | -0.9 Ang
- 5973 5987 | 0.5 Ang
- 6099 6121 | -0.7 Ang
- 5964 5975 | 0.4 Ang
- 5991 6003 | -0.1 Ang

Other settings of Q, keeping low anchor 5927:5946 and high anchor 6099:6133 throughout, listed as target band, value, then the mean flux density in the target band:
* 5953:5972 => 0.8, 13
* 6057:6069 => -0.1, 13.7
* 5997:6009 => 0.3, 13.2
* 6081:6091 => 0.1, 13.5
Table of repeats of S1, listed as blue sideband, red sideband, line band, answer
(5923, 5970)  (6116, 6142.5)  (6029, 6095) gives -1.98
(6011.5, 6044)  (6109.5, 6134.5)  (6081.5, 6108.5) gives 1.01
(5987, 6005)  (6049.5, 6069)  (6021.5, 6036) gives 0.43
